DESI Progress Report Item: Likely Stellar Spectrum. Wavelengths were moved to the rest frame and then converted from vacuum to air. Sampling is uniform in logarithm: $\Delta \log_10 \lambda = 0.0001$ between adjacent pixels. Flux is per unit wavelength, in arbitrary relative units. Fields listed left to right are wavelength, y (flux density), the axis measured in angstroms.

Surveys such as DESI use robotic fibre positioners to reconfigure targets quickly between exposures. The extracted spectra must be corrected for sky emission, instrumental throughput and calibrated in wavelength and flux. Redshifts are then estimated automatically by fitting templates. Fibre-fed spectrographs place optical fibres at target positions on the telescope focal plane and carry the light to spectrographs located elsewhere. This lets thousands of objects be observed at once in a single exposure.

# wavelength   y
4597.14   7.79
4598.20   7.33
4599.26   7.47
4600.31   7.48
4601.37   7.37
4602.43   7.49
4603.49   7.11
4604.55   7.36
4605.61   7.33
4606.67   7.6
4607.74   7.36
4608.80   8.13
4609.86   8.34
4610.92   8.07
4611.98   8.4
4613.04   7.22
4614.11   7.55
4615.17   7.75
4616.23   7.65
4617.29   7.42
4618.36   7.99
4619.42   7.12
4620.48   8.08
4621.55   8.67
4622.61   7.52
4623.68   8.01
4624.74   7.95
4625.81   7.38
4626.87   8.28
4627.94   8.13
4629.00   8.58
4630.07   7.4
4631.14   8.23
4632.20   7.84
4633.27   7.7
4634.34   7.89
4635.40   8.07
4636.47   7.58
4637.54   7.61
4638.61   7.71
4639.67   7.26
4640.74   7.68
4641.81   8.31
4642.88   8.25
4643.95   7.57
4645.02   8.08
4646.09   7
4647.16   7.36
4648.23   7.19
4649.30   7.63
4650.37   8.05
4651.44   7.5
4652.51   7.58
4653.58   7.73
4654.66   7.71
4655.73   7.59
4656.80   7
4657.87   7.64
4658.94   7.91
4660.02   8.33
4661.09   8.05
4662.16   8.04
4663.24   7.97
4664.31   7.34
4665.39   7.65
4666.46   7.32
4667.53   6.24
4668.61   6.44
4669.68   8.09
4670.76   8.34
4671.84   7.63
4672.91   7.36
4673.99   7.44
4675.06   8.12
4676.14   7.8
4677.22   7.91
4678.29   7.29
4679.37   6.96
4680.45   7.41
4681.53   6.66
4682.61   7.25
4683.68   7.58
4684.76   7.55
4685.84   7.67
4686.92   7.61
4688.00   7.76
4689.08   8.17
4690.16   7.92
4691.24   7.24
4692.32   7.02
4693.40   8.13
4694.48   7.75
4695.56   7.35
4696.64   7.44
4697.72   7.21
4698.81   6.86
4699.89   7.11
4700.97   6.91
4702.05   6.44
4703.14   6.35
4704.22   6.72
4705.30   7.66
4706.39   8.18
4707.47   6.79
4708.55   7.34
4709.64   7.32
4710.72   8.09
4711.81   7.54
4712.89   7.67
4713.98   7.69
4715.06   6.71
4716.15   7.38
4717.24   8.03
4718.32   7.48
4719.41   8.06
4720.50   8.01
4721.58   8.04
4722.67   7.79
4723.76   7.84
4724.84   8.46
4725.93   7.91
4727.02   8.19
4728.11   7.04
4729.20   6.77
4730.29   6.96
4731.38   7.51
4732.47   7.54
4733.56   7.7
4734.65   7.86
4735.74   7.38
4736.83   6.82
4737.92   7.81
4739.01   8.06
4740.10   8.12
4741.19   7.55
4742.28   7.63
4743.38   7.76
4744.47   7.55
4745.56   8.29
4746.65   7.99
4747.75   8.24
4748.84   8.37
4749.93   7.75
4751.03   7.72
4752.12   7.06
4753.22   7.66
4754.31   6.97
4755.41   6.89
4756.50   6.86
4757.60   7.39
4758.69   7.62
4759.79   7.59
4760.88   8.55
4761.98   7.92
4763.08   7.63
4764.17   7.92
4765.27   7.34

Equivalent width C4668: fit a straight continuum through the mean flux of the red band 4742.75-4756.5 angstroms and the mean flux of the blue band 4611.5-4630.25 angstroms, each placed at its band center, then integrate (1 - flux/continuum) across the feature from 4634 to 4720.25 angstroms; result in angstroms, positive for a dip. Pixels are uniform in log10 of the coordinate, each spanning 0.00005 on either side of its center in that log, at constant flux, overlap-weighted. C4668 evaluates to 2.6 angstroms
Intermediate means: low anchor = 7.85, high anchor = 7.65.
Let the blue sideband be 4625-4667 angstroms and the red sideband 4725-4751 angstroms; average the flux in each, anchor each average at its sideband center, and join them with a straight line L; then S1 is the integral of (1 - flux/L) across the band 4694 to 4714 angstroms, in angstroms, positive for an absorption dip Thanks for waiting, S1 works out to 1.1 angstroms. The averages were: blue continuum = 7.75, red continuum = 7.7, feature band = 7.27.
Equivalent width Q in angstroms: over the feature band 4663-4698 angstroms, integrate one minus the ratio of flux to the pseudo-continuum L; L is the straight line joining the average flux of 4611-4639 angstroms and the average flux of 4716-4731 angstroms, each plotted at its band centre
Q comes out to 1.2 angstroms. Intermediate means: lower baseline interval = 7.84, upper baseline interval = 7.72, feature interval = 7.5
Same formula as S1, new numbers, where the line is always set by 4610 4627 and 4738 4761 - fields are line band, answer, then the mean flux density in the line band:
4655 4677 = 0.43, 7.62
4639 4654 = 0.26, 7.66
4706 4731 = 0.32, 7.62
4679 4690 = 0.38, 7.48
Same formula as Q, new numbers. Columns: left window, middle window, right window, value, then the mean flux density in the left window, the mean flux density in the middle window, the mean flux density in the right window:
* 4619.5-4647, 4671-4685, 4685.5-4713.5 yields 0.1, 7.85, 7.48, 7.39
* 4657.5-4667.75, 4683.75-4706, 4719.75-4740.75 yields 1.0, 7.69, 7.35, 7.68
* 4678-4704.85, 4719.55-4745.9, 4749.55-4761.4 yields -1.1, 7.29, 7.69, 7.45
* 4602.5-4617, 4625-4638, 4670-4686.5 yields -0.5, 7.67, 7.89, 7.54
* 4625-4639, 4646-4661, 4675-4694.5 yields 0.2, 7.88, 7.62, 7.55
